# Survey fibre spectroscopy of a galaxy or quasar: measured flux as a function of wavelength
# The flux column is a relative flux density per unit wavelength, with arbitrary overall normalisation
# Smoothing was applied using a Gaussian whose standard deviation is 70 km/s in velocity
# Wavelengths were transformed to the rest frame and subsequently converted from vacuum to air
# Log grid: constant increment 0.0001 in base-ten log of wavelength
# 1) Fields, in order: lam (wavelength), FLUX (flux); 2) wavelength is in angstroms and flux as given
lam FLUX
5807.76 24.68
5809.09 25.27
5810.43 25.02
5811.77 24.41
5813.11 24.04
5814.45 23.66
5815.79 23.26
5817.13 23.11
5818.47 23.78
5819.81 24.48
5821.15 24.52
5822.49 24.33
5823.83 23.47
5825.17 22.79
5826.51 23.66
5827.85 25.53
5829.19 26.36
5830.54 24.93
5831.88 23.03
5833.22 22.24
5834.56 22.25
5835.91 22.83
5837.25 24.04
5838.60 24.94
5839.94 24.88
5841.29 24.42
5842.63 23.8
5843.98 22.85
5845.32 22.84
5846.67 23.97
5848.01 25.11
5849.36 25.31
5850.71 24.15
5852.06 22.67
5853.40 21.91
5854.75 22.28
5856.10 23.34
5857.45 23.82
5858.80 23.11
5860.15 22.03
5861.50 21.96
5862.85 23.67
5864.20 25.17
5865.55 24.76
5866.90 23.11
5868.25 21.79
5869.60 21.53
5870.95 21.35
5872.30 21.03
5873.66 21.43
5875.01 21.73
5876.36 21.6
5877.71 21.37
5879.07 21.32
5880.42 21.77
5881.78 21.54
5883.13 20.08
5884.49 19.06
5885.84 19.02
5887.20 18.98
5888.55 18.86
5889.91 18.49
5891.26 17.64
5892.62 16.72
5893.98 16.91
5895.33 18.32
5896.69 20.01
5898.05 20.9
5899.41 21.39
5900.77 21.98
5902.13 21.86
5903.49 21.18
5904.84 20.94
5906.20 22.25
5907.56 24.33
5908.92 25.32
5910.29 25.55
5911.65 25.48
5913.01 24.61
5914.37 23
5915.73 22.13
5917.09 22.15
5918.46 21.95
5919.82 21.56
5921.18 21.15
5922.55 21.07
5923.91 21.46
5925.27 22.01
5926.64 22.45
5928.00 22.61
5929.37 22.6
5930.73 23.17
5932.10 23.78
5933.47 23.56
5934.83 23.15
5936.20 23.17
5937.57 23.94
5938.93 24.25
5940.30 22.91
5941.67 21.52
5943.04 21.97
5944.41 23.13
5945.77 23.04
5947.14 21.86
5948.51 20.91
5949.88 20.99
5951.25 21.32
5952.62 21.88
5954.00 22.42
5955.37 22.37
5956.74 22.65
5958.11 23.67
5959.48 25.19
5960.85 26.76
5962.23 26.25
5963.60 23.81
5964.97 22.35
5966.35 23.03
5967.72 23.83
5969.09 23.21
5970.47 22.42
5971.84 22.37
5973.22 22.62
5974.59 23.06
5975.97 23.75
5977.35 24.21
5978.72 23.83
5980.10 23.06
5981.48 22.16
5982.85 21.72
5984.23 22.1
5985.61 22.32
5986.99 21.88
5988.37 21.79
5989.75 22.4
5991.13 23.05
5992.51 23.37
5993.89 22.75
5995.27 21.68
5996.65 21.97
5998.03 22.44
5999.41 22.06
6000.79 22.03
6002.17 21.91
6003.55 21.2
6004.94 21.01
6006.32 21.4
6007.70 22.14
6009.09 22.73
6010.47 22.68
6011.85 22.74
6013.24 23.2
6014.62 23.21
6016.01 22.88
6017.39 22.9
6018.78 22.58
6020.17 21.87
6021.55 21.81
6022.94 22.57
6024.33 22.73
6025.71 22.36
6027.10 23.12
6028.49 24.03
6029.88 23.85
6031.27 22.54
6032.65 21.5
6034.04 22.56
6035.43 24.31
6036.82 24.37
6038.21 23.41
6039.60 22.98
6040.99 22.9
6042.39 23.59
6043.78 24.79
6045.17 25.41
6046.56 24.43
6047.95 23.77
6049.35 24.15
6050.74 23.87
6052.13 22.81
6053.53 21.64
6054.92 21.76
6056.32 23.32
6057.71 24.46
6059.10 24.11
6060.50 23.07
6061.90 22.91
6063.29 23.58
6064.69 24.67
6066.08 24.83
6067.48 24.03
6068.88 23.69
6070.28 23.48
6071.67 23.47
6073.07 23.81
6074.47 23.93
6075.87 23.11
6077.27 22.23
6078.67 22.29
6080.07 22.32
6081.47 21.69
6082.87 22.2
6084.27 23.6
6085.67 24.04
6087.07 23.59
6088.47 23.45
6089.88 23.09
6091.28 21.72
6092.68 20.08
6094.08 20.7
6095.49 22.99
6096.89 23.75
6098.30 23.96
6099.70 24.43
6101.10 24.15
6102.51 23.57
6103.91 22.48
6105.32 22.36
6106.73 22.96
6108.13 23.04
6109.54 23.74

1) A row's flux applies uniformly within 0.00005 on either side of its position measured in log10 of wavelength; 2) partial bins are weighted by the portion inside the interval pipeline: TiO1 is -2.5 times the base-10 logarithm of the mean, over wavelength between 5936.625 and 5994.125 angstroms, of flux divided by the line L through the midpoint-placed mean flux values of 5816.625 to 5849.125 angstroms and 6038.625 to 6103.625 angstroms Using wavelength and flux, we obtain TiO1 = 0.032 mag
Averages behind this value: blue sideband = 24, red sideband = 23.3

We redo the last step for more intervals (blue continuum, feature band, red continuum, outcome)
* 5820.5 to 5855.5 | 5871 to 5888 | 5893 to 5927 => 0.10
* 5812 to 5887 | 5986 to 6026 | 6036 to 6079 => 0.05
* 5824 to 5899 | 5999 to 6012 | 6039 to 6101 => 0.05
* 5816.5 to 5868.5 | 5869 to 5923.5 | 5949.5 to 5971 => 0.11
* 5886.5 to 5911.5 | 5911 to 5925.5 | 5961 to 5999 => -0.06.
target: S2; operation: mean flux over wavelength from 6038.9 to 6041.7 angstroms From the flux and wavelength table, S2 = 22.9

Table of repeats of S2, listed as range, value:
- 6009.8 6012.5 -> 22.7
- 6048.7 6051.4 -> 24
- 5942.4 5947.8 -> 22.5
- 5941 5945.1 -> 22.2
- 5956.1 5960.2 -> 23.9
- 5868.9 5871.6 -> 21.5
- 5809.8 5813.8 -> 24.5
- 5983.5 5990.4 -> 22.1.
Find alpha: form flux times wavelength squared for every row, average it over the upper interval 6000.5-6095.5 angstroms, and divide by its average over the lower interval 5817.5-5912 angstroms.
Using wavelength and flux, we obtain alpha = 1.1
